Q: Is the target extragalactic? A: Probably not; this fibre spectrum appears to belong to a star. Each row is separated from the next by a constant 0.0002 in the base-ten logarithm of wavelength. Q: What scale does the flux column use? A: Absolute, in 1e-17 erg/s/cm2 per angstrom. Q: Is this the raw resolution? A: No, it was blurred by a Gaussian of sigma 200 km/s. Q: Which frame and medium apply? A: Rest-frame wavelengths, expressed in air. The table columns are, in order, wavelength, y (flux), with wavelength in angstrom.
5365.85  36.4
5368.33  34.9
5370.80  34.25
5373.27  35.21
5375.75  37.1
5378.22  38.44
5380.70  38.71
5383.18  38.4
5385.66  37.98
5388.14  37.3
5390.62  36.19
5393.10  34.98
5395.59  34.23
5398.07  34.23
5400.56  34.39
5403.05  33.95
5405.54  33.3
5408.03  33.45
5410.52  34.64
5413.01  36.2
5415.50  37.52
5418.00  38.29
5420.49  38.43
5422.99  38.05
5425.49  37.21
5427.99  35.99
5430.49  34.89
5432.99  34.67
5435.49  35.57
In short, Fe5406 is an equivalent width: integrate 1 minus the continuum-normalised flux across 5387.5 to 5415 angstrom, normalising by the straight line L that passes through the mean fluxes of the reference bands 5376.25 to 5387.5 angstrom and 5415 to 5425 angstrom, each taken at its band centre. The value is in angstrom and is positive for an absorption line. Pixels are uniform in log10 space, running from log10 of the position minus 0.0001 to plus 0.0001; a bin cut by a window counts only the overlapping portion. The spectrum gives 2.4 angstrom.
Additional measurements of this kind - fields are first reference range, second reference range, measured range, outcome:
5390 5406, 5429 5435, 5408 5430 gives -1.3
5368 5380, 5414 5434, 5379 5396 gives -0.3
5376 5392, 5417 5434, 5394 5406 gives 1.1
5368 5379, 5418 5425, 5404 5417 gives 0.9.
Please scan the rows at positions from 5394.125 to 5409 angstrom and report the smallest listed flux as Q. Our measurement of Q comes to 33.3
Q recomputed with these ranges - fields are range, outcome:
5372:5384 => 35.21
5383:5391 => 36.19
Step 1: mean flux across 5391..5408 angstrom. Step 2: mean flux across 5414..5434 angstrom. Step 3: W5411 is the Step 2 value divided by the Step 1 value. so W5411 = 1.08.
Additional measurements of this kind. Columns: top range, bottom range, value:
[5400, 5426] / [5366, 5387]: 0.98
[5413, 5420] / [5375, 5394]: 1.01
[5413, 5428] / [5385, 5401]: 1.06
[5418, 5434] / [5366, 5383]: 1.00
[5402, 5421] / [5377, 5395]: 0.96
